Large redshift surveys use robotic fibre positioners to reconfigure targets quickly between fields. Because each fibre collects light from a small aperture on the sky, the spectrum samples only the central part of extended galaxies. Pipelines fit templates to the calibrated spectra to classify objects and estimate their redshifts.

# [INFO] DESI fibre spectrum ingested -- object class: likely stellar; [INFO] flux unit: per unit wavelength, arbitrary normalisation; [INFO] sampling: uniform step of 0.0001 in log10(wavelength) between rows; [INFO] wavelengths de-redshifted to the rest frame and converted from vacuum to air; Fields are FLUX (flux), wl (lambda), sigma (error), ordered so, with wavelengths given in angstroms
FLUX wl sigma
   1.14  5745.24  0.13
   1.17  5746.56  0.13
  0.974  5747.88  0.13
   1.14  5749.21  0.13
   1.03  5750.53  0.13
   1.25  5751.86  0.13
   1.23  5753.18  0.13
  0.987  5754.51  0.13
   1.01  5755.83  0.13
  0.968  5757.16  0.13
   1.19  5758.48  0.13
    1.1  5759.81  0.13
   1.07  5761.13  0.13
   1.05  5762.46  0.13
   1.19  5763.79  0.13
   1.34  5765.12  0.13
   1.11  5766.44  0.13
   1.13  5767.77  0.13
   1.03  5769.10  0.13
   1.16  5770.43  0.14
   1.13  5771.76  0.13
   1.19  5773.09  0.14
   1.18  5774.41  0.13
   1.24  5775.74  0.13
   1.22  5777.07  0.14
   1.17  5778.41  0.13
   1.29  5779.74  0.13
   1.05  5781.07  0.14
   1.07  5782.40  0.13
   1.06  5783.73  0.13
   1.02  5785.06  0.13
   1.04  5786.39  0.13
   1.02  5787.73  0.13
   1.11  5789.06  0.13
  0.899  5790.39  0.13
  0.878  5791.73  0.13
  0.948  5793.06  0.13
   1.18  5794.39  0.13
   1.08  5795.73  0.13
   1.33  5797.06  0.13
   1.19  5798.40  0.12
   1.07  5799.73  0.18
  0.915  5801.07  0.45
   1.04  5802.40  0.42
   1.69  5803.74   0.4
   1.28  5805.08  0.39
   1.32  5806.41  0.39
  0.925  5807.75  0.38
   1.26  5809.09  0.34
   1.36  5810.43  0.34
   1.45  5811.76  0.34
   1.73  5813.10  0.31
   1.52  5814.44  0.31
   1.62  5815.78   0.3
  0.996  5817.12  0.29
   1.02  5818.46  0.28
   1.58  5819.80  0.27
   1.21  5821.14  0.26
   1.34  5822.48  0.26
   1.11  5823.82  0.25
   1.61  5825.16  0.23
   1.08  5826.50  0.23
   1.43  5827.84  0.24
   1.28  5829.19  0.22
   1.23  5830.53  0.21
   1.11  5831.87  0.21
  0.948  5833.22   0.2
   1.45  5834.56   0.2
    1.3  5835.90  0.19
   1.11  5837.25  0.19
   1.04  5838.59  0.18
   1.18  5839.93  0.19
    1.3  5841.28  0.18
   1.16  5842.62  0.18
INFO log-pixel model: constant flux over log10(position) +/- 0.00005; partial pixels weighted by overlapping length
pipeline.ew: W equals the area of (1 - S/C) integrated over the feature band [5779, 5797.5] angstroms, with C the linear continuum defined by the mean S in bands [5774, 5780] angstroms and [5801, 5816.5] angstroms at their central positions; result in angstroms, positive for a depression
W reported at 2.90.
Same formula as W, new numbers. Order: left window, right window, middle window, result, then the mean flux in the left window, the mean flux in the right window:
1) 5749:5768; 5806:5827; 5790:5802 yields 1.9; 1.12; 1.32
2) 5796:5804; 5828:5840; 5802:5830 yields -3.4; 1.18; 1.19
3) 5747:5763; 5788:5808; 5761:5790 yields -0.7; 1.08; 1.13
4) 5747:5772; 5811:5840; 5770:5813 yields 1.5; 1.11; 1.29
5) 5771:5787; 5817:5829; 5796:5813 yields -0.4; 1.14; 1.28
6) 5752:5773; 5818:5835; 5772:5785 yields 0.0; 1.12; 1.26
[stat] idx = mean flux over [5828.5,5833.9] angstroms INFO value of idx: 1.14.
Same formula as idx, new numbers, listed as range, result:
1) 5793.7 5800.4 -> 1.17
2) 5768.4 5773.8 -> 1.13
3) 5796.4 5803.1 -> 1.11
